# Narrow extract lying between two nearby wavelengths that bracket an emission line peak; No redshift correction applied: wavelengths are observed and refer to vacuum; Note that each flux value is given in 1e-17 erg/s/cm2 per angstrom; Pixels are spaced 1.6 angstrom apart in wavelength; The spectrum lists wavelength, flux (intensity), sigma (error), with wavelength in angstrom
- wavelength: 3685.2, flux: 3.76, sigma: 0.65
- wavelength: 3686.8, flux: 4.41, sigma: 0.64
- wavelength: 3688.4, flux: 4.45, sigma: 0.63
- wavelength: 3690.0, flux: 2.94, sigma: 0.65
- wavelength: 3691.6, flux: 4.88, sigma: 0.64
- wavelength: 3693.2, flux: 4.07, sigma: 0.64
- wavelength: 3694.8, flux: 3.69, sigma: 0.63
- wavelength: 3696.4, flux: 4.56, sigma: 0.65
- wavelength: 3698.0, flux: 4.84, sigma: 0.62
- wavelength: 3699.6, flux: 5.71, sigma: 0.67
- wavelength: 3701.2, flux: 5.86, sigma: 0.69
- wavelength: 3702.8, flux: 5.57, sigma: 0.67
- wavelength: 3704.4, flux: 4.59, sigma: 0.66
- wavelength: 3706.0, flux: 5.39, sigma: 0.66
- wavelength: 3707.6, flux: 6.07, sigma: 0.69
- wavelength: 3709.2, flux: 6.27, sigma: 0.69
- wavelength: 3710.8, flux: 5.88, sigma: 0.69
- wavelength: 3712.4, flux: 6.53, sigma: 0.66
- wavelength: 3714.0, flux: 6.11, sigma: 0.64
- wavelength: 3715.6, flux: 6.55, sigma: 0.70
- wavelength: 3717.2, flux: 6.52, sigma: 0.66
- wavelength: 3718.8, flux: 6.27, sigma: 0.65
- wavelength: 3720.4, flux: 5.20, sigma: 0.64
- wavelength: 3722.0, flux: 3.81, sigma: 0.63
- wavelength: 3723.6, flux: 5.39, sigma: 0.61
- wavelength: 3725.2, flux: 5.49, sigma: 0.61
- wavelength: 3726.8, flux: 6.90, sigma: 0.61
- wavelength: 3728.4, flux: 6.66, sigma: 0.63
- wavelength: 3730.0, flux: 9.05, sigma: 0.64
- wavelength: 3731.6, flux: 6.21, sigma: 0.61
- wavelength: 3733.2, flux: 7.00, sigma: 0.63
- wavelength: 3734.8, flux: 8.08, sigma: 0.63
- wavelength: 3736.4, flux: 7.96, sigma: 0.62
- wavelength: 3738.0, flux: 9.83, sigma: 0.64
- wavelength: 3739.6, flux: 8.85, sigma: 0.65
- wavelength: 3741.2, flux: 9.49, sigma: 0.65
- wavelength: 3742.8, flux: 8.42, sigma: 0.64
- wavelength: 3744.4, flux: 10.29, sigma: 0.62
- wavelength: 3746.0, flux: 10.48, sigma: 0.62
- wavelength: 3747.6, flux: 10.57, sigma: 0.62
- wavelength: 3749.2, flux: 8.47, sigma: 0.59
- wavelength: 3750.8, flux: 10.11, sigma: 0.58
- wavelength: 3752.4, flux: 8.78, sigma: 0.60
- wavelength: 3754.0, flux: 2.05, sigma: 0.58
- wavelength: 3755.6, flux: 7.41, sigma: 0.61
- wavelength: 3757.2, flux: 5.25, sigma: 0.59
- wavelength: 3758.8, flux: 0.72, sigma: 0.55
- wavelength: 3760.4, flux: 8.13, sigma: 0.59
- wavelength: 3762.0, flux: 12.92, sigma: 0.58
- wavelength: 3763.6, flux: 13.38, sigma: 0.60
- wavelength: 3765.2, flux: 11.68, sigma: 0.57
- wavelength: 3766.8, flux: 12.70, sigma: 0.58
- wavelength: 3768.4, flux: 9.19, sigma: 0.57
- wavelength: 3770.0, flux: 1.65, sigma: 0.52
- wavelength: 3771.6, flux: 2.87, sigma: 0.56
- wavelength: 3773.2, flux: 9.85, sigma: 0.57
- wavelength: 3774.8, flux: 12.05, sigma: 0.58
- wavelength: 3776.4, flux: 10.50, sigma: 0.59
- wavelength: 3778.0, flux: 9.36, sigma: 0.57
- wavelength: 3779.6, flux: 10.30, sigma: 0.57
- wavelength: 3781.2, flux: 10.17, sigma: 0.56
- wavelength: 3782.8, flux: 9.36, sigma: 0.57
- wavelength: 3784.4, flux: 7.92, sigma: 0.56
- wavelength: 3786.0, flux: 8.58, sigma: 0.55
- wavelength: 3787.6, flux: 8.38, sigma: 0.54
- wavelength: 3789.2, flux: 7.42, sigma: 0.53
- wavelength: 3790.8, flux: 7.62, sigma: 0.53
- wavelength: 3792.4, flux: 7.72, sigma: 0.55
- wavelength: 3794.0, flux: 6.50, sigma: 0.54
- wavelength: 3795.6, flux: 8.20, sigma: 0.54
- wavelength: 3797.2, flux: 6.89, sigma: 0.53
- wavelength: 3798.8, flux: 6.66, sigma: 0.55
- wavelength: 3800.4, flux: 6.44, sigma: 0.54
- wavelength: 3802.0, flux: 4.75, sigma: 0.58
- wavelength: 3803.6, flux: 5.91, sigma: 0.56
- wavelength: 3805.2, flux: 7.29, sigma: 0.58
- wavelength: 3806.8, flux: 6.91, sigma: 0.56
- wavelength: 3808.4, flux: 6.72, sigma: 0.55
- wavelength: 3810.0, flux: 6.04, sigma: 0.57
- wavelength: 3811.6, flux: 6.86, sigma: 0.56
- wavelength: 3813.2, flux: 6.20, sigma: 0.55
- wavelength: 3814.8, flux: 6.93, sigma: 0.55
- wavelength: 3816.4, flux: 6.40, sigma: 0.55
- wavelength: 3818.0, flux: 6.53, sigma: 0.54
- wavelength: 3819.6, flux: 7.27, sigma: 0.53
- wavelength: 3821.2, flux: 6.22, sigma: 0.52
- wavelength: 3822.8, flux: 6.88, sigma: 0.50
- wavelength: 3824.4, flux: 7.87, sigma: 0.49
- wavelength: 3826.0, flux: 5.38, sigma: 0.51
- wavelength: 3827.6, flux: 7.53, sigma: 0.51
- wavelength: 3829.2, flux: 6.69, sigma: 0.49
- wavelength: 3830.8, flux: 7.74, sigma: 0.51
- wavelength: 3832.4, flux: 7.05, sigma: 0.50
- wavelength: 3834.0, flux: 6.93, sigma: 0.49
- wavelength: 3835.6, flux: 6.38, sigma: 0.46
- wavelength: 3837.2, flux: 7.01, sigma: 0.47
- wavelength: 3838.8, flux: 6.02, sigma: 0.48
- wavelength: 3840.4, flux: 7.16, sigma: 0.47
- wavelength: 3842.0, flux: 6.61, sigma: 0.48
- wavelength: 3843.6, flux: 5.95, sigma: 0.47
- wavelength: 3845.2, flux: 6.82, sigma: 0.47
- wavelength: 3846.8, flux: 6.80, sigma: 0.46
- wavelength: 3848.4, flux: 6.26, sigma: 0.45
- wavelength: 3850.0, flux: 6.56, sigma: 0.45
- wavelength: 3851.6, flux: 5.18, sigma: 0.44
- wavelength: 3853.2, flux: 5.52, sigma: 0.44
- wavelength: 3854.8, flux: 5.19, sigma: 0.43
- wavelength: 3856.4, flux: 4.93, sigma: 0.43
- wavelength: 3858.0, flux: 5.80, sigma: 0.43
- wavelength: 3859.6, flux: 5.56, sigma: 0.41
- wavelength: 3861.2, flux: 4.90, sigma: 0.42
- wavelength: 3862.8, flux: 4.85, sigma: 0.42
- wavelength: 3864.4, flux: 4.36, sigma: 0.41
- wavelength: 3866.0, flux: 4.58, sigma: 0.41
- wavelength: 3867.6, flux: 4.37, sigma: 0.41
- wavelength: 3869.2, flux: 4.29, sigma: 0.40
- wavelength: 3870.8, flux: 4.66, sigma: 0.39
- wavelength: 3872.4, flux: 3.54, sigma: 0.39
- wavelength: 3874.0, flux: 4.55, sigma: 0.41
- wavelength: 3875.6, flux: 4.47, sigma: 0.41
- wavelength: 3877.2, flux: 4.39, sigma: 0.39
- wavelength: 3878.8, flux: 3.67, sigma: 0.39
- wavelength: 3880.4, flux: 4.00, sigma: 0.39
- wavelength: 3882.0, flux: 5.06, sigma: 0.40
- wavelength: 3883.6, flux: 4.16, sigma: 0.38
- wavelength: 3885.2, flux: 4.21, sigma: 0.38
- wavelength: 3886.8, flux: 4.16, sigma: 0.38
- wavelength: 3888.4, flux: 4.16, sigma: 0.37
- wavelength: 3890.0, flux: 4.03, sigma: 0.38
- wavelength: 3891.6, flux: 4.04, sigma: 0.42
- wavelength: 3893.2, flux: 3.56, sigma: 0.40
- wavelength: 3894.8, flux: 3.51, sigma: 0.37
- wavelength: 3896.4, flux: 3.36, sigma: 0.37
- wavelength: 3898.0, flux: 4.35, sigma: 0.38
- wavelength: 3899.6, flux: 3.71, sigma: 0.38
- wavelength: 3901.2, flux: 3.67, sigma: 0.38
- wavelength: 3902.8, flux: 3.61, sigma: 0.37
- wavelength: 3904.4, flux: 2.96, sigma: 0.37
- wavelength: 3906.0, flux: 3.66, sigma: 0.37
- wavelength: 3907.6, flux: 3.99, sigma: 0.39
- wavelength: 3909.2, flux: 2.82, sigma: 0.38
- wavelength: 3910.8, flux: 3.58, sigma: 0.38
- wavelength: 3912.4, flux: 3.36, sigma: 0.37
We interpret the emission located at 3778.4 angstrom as Ly-alpha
